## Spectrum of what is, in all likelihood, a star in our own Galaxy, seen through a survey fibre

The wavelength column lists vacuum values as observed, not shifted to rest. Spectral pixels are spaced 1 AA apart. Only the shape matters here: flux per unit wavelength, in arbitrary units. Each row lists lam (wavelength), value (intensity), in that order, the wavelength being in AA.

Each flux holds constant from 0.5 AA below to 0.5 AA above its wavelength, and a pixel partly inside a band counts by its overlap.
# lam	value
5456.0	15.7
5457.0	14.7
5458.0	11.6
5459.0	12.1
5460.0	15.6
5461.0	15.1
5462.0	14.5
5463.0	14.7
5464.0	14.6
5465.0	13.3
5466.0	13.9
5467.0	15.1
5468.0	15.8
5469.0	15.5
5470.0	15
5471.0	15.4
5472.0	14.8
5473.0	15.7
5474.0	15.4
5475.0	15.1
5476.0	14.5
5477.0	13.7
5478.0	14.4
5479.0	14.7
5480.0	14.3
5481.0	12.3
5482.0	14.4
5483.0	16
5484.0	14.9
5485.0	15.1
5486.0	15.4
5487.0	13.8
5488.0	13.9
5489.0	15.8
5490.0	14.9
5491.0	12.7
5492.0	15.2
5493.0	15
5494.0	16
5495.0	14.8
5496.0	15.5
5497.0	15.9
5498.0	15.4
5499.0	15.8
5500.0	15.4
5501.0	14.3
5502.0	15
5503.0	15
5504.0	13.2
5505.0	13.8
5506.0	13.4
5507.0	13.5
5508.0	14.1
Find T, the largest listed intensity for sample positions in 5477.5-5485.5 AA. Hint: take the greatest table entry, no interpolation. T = 16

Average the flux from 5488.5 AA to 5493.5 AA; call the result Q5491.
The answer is 14.7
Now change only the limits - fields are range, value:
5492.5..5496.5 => 15.3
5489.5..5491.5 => 13.8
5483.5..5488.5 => 14.6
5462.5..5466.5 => 14.1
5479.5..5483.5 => 14.2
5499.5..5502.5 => 14.9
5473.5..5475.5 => 15.2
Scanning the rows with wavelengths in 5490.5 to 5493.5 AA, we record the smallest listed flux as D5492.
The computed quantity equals 12.7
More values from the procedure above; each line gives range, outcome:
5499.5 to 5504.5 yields 13.2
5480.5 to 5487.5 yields 12.3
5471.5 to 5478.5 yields 13.7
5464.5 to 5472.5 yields 13.3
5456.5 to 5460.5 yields 11.6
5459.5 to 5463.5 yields 14.5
